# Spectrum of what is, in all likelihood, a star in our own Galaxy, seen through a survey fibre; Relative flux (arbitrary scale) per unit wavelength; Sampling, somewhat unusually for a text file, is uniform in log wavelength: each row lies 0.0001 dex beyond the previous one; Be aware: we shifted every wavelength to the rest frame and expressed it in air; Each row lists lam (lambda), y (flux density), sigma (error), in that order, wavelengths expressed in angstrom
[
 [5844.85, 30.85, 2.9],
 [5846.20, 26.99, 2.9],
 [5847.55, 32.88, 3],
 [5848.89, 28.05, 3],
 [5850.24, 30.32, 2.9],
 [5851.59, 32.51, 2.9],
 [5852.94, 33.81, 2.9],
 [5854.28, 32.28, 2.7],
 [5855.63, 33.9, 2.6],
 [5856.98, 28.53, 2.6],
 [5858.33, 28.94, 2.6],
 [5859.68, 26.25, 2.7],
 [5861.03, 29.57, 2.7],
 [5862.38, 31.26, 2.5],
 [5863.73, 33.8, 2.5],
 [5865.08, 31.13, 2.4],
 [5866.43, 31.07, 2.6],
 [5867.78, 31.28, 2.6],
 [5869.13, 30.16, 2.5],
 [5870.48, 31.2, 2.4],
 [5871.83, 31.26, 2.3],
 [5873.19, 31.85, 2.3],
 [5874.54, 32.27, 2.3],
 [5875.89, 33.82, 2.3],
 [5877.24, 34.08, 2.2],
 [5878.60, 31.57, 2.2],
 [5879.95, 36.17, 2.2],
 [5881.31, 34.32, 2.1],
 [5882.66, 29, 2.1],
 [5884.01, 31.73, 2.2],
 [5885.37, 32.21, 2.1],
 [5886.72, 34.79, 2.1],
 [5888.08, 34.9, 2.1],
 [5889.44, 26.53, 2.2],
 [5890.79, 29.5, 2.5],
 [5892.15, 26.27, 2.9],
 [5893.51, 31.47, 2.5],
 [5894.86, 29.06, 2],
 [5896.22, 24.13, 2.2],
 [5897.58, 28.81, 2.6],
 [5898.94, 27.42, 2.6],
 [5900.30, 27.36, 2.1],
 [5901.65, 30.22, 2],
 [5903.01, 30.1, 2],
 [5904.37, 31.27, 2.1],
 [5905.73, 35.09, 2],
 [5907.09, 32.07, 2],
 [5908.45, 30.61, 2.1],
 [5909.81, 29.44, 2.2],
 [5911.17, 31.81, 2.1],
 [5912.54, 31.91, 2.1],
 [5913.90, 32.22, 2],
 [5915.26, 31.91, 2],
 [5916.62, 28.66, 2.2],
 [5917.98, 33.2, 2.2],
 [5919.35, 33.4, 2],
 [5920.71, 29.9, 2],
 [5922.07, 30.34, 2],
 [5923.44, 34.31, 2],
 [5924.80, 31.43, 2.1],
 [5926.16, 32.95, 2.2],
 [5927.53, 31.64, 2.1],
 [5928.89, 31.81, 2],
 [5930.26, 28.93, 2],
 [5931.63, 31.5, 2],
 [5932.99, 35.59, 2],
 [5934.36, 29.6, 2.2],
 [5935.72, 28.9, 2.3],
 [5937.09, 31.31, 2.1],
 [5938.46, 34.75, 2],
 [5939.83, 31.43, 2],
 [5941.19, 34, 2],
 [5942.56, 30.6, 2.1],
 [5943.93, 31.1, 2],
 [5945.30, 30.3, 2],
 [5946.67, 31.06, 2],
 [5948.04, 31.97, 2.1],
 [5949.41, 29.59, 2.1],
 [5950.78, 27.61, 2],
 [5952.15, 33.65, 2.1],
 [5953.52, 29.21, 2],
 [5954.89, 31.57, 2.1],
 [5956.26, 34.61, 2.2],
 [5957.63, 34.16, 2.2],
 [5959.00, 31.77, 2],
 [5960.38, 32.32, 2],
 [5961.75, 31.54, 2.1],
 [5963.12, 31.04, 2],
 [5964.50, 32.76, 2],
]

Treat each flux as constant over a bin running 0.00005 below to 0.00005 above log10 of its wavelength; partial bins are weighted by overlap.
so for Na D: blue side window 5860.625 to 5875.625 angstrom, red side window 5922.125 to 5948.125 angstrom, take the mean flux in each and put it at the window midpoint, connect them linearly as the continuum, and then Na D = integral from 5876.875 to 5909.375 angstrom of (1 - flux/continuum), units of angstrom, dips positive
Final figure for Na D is 0.8 angstrom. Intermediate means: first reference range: 31.5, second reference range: 31.7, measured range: 30.7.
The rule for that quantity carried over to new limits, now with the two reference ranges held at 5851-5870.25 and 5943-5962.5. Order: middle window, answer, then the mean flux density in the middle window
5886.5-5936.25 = 0.8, 30.8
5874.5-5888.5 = -0.9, 33.2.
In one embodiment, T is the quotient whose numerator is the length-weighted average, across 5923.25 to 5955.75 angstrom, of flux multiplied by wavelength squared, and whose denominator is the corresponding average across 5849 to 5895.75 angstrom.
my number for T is 1.0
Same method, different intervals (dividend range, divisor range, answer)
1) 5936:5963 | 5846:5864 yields 1.07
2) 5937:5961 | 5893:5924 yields 1.05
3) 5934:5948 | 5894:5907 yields 1.08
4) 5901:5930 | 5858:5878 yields 1.03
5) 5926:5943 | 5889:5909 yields 1.09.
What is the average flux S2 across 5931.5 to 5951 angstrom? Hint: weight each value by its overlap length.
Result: 31.4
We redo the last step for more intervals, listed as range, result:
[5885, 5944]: 31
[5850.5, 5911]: 31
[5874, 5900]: 30.9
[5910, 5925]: 31.7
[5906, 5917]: 31.3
